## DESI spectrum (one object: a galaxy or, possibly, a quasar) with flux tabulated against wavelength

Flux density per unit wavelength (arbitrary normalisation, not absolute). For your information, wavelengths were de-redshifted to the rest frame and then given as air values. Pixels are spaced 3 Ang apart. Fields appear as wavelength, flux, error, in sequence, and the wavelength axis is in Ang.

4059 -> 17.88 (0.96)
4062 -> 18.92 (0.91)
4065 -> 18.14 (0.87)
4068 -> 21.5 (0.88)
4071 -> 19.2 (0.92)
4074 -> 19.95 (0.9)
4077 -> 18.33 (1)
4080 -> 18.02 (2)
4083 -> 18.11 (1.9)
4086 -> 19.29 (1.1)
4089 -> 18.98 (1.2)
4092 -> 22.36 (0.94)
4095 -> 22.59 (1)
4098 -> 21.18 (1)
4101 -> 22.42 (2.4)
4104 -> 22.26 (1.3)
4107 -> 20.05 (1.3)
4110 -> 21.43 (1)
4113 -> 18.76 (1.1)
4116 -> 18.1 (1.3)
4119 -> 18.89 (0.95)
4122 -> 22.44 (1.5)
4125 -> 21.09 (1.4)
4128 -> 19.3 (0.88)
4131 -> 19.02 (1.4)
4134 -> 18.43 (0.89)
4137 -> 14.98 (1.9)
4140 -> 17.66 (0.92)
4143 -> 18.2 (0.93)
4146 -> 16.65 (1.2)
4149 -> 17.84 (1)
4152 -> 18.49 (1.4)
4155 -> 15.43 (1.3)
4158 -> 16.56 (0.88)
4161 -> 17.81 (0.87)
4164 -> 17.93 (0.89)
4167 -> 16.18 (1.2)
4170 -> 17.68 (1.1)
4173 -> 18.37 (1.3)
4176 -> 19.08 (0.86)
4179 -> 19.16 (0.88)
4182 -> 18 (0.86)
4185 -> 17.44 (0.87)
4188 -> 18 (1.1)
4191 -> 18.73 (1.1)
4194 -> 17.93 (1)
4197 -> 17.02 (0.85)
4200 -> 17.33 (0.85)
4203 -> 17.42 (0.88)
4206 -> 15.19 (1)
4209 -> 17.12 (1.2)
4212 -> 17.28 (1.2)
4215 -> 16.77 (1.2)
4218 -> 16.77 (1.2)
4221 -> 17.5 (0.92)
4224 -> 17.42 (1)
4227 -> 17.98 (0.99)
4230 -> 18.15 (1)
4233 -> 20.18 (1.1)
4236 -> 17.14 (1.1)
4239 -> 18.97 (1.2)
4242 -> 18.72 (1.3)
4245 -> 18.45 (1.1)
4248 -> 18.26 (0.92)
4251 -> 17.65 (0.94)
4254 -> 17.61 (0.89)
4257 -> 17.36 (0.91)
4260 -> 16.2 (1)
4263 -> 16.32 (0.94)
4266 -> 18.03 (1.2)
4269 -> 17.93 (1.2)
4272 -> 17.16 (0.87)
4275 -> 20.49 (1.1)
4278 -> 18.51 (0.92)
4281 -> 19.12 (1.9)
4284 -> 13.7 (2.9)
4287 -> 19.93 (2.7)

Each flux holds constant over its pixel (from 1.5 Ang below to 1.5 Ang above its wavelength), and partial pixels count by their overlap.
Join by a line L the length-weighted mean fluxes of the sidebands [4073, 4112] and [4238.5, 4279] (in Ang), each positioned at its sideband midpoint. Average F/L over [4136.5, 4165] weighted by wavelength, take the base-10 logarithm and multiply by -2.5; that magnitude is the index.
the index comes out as 0.14 mag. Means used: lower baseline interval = 20.4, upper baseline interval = 17.9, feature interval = 17.2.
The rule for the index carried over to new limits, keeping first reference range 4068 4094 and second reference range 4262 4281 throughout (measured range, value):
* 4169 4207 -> 0.055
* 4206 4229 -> 0.086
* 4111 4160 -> 0.049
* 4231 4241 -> -0.017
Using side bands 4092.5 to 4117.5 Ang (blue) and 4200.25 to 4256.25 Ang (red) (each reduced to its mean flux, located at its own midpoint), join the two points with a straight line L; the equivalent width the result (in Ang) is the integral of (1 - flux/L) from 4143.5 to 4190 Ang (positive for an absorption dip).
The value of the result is 3.90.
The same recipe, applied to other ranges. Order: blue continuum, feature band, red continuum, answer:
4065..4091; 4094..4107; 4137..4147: -2.38 Ang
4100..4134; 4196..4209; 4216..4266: 1.24 Ang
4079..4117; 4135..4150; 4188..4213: 1.52 Ang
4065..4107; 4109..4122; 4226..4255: 0.19 Ang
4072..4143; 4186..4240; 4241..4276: 2.27 Ang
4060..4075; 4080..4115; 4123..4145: -2.81 Ang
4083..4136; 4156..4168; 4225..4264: 1.41 Ang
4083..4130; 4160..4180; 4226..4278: 1.47 Ang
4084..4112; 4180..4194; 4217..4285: 0.82 Ang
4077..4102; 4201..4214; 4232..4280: 1.32 Ang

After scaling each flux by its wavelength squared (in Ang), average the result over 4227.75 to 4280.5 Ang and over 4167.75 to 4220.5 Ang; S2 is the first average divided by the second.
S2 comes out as 1.06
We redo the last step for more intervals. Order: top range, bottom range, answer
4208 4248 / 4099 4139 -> 0.95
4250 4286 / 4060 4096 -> 0.98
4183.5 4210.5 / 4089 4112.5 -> 0.85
